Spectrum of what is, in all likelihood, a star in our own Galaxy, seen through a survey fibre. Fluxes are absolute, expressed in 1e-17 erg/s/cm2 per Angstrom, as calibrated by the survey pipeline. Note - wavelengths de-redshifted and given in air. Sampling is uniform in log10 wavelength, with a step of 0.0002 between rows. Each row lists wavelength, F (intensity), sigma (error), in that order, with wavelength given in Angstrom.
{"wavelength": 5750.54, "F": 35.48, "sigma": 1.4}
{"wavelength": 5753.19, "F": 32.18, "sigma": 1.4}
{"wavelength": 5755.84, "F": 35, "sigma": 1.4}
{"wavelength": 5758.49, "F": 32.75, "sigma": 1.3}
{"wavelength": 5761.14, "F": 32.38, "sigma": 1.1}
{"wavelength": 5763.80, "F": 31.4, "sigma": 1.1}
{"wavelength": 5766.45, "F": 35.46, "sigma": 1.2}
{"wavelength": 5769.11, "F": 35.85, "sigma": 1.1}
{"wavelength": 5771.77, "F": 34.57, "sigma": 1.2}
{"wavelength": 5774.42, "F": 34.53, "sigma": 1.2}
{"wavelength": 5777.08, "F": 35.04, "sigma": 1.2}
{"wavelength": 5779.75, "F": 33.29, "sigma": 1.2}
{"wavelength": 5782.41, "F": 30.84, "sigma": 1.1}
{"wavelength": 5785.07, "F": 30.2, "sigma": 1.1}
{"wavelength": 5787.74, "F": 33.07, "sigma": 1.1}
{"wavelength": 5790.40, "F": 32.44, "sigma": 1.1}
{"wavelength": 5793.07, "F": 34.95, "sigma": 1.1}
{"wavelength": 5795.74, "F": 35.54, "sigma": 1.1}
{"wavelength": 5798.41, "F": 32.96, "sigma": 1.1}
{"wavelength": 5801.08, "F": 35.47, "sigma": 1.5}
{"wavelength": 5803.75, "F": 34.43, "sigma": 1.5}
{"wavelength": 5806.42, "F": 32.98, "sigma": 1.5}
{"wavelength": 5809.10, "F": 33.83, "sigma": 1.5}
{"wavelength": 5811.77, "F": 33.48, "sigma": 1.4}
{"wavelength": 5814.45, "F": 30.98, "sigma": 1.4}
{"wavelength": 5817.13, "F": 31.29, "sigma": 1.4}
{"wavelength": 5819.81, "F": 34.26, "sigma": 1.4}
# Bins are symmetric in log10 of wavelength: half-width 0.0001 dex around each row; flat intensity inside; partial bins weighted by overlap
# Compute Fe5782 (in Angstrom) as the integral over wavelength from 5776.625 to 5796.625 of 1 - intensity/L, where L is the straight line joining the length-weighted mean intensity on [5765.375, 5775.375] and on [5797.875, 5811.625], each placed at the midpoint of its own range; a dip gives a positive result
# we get 0.89 Angstrom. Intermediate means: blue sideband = 35.1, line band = 33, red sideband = 34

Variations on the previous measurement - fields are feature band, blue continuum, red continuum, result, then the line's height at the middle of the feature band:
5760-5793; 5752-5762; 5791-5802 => 0.5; 33.8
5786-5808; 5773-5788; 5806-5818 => -0.8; 32.7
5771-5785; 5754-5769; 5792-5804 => 0.3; 34.1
